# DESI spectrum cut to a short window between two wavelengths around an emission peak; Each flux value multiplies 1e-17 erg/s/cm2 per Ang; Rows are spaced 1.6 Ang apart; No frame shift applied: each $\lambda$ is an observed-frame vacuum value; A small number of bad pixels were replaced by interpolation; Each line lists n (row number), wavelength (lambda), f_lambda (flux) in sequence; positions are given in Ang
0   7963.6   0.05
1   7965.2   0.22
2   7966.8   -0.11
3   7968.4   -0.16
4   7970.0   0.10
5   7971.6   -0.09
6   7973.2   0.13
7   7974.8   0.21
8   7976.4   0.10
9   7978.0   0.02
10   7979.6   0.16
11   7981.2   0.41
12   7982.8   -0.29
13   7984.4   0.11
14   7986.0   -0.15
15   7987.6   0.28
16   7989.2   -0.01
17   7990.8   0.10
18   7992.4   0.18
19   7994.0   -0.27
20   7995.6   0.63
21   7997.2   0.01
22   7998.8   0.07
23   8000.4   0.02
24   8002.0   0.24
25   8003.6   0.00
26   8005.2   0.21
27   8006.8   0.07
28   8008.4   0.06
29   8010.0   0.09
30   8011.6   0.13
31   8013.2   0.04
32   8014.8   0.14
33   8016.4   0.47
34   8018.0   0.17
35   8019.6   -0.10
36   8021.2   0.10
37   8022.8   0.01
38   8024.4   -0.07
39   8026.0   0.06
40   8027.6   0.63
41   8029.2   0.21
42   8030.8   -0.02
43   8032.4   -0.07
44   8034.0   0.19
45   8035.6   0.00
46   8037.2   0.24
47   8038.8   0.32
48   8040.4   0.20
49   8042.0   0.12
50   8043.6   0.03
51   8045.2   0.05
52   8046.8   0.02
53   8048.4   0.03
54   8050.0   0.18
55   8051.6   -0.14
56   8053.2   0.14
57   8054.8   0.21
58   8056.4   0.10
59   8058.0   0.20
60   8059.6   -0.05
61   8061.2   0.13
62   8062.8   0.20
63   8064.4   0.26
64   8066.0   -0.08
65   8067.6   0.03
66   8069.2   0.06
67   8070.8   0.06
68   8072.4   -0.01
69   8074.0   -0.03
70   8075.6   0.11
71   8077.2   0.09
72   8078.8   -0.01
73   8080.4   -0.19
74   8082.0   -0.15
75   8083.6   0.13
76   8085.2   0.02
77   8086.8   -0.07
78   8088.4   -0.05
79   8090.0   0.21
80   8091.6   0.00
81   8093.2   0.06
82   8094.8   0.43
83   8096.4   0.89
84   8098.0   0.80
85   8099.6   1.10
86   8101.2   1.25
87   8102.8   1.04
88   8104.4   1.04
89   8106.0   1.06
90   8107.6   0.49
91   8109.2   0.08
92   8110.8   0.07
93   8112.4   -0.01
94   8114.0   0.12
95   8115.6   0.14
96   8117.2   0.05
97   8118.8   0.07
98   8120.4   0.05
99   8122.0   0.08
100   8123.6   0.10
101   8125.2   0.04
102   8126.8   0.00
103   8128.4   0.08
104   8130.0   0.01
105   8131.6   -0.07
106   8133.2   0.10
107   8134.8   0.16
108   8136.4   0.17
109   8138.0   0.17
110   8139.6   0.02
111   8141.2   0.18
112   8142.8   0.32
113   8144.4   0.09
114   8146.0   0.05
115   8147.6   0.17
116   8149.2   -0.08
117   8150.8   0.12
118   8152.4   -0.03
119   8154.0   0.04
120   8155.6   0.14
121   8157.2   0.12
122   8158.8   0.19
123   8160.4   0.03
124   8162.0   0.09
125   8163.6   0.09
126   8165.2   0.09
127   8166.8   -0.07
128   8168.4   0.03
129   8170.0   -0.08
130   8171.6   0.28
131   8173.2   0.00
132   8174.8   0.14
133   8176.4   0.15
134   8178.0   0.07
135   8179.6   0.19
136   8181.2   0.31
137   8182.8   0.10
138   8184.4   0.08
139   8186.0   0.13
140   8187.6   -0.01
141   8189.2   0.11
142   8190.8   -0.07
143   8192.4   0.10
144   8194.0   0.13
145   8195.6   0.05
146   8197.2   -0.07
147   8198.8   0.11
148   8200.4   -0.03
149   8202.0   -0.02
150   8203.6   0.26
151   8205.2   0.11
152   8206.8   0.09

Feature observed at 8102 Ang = [O II] 3727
